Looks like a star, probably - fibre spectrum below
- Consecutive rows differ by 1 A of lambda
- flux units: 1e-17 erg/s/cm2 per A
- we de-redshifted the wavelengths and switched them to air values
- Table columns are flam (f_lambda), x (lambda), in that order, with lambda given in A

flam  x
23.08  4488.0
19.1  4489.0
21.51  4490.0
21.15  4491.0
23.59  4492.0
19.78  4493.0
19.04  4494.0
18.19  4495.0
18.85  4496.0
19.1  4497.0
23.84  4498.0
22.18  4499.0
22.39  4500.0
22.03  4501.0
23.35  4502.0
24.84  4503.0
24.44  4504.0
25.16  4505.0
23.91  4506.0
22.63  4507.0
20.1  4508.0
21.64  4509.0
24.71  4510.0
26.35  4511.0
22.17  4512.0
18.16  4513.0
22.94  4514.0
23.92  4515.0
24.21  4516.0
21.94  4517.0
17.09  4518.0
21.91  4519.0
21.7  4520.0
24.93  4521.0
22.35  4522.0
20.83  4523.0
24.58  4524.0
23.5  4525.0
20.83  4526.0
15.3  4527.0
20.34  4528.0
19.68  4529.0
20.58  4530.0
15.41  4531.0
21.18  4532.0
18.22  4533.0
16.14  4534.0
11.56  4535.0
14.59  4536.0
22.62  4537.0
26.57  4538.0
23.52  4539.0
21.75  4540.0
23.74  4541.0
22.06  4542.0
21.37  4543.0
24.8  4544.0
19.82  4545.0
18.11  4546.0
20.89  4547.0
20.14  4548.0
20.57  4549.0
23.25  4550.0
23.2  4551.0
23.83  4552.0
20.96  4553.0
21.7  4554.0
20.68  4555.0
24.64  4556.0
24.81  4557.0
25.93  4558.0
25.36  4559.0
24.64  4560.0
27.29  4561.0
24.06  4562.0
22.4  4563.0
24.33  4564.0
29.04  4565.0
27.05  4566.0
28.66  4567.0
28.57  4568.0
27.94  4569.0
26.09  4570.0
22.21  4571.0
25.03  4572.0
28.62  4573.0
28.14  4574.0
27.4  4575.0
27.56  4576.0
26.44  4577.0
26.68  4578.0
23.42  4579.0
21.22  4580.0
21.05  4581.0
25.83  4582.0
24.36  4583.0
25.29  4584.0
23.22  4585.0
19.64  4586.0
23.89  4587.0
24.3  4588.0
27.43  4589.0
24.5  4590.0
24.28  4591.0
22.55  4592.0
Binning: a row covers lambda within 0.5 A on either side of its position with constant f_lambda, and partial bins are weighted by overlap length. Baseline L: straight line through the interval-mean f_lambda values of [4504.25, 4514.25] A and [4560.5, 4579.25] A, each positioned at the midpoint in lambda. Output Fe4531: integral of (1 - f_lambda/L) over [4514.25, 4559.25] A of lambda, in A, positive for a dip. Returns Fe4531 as 5.7 A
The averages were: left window 22.8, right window 26.4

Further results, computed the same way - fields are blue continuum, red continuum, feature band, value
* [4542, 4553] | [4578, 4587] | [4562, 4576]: -2.4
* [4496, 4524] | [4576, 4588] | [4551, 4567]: -0.7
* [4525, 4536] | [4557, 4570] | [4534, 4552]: 0.1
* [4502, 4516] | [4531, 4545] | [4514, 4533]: 0.6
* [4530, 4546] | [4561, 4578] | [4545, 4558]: 0.5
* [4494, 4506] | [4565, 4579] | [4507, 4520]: 0.5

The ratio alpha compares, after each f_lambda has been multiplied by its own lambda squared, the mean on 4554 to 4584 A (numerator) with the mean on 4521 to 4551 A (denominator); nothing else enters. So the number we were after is 1.25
